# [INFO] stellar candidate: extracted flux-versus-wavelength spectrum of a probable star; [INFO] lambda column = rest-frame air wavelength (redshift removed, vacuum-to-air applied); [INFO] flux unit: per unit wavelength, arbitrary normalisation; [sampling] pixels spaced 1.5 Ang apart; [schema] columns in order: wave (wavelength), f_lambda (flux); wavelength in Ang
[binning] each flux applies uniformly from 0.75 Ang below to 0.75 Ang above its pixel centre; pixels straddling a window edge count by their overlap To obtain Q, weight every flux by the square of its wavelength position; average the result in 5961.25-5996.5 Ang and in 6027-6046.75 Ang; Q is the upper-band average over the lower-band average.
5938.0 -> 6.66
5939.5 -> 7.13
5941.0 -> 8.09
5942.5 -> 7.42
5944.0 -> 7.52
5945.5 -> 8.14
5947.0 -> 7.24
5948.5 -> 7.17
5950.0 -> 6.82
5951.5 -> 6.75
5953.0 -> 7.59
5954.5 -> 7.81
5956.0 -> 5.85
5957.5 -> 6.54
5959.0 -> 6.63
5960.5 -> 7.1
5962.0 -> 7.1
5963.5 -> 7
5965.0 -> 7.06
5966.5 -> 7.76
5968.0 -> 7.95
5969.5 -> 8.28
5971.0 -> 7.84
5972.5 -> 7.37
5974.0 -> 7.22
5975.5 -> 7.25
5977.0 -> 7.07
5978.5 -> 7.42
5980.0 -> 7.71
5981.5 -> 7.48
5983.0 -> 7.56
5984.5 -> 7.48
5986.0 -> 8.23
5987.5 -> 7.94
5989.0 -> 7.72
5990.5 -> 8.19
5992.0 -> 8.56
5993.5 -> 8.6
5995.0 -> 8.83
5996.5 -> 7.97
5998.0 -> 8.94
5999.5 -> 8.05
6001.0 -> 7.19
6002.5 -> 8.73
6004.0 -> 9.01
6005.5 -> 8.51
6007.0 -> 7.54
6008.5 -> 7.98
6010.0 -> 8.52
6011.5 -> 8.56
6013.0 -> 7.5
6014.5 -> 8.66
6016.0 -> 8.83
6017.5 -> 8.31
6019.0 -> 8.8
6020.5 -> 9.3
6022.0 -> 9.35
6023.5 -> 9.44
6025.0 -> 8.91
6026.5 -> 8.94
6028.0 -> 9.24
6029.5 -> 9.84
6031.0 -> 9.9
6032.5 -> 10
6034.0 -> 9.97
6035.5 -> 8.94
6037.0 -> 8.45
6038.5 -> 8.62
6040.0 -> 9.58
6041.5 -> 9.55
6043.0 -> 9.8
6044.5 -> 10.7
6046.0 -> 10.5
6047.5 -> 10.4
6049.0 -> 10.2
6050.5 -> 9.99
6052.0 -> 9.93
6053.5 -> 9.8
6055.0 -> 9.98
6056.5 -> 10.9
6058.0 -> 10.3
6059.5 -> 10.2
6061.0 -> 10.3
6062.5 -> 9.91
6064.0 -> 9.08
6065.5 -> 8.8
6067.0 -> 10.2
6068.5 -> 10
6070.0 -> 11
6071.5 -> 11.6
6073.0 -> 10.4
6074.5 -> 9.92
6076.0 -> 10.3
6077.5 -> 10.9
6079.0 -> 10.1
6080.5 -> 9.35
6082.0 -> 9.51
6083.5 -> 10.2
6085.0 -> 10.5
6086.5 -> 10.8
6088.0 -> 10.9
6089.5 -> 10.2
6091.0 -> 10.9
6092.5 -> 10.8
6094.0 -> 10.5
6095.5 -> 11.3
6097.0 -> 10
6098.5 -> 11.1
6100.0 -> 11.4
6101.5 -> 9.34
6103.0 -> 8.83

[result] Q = 1.3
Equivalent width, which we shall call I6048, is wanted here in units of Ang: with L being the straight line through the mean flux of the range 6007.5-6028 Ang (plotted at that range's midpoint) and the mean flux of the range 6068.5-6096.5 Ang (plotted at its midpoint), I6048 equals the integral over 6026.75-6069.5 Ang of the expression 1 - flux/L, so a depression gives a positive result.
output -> -1.3 Ang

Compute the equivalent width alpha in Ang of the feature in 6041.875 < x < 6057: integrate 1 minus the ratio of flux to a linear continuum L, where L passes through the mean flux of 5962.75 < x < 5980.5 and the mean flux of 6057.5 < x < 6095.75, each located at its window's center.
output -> -1.0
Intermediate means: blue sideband 7.49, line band 10.2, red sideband 10.3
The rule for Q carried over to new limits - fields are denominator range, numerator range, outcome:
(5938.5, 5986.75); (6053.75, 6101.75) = 1.46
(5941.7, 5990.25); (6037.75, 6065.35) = 1.39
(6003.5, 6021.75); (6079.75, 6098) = 1.26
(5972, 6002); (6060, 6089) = 1.34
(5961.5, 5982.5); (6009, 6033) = 1.22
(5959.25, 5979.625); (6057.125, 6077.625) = 1.42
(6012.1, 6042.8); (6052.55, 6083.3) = 1.13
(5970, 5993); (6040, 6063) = 1.35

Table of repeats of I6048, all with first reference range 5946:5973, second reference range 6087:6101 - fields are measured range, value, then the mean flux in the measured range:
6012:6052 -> -1.1 Ang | 9.38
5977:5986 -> 0.3 Ang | 7.55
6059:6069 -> 0.2 Ang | 9.77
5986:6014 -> 0.1 Ang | 8.24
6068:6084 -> 0.0 Ang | 10.3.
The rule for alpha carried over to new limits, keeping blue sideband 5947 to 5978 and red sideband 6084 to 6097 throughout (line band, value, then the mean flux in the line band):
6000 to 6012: 0.21 Ang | 8.24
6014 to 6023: -0.17 Ang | 8.9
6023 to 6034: -0.61 Ang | 9.5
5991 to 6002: -0.25 Ang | 8.31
